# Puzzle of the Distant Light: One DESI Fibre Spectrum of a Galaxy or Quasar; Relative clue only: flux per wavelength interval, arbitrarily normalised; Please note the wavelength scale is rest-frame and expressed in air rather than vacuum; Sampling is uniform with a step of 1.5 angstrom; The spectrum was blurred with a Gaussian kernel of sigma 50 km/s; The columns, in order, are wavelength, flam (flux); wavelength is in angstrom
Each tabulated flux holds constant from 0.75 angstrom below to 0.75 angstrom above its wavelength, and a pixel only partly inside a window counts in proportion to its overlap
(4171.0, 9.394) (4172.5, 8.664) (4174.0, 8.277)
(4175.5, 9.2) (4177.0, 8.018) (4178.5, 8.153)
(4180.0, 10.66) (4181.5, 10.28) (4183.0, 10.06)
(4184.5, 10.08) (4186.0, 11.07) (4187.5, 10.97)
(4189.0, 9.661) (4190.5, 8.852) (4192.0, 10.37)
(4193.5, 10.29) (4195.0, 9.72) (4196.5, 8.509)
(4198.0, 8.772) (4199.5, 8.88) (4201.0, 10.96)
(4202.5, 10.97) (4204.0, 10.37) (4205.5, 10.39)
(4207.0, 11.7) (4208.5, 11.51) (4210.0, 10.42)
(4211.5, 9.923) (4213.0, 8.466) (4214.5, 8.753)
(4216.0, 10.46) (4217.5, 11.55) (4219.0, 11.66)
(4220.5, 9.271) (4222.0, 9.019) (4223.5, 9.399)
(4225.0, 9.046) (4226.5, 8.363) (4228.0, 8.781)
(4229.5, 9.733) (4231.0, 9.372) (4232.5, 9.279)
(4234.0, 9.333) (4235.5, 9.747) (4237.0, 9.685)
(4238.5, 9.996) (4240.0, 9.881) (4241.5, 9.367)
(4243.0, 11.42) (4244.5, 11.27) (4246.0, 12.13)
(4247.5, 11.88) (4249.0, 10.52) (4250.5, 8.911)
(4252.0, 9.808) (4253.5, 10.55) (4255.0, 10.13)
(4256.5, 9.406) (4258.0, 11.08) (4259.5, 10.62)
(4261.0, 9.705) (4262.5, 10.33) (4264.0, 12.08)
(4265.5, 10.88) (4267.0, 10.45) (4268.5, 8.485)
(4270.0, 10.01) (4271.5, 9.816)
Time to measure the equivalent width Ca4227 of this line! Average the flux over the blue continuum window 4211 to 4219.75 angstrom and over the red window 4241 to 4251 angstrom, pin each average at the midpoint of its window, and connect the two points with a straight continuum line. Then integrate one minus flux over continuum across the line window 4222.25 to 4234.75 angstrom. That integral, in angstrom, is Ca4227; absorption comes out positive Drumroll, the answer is 1.5 angstrom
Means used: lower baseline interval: 10.1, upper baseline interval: 10.9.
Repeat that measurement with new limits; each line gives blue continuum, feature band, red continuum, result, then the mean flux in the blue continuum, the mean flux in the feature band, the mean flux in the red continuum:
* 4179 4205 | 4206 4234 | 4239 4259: 1.2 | 10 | 9.81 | 10.5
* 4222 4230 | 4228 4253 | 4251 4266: -1.2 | 9.04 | 10.1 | 10.4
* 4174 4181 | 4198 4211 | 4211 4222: -1.2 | 8.97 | 10.5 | 9.95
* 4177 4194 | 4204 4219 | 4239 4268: -0.4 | 9.95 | 10.4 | 10.5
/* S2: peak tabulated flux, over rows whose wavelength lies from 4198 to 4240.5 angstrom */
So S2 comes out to 11.7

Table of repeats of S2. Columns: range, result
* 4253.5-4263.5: 11.08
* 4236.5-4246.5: 12.13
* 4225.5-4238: 9.747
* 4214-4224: 11.66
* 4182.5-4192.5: 11.07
